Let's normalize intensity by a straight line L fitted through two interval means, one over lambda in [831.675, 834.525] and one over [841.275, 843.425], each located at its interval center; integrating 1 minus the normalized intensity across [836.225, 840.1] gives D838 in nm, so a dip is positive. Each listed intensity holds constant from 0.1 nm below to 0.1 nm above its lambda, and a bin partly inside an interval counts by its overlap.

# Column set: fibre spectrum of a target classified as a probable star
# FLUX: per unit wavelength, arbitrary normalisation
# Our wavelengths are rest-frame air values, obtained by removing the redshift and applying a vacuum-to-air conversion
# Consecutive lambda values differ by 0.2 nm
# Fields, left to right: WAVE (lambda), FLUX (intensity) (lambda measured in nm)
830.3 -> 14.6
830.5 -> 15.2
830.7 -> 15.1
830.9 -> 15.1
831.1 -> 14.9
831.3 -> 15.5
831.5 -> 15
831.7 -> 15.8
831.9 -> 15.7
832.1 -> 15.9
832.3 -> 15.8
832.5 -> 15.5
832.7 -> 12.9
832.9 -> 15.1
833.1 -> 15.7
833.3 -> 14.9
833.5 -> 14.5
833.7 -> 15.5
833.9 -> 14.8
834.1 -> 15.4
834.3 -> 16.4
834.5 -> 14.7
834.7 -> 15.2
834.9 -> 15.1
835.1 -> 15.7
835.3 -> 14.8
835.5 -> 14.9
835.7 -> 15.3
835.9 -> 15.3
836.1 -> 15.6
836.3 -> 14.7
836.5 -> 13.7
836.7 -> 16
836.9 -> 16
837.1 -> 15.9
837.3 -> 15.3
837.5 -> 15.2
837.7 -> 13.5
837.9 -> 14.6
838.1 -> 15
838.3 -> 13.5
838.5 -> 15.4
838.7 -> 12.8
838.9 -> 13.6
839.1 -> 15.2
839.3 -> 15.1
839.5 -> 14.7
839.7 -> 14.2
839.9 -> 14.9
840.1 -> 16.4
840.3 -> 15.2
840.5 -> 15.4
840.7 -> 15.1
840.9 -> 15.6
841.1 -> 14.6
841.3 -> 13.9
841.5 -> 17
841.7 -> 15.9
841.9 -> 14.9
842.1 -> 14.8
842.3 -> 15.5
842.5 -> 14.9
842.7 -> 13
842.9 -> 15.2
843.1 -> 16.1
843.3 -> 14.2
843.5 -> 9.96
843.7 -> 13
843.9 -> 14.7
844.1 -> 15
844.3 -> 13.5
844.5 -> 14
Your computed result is 0.096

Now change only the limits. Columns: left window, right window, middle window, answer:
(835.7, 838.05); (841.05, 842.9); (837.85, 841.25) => 0.06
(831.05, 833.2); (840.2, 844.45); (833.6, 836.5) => -0.02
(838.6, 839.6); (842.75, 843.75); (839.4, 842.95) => -0.27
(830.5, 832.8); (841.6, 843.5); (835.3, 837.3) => -0.04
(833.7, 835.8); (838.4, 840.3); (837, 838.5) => 0.01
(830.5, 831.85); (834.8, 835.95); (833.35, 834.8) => 0.00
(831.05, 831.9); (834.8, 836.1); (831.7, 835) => 0.02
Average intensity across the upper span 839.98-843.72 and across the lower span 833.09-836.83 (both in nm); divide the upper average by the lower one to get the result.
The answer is 0.98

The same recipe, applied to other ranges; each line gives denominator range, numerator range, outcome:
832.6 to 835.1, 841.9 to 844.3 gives 0.94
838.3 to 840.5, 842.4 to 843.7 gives 0.94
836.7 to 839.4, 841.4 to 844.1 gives 0.99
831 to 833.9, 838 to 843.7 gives 0.97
